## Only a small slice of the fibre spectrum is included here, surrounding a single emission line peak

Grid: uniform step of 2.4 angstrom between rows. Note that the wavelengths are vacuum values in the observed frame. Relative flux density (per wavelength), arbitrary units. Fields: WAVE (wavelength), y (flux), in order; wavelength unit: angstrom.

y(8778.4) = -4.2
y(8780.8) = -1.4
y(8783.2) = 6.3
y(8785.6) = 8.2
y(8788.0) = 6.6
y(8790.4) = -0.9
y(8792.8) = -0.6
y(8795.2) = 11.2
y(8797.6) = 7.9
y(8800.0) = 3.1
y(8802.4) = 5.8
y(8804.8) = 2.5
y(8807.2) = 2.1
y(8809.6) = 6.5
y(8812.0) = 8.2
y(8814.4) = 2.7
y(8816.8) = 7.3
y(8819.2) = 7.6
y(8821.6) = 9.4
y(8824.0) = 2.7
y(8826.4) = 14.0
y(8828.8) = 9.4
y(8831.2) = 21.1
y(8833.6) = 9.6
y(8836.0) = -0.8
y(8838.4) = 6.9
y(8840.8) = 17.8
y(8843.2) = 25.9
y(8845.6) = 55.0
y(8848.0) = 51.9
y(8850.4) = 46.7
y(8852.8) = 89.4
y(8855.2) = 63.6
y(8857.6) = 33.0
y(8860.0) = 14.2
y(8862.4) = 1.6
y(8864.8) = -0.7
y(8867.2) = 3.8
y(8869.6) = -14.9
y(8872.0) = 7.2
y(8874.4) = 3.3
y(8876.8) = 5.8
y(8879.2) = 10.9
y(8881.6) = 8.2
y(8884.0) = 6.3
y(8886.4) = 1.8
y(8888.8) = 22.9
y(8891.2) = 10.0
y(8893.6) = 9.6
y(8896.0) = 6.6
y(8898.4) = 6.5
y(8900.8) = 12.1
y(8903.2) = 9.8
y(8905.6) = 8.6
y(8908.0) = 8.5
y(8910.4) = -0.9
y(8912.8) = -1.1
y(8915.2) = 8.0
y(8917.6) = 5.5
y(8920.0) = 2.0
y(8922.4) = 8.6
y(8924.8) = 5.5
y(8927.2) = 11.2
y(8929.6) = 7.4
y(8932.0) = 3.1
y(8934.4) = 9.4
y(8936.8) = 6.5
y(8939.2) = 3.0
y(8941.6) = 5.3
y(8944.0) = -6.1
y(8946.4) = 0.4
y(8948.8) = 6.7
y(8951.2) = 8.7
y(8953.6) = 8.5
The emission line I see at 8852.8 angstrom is [O II] 3727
